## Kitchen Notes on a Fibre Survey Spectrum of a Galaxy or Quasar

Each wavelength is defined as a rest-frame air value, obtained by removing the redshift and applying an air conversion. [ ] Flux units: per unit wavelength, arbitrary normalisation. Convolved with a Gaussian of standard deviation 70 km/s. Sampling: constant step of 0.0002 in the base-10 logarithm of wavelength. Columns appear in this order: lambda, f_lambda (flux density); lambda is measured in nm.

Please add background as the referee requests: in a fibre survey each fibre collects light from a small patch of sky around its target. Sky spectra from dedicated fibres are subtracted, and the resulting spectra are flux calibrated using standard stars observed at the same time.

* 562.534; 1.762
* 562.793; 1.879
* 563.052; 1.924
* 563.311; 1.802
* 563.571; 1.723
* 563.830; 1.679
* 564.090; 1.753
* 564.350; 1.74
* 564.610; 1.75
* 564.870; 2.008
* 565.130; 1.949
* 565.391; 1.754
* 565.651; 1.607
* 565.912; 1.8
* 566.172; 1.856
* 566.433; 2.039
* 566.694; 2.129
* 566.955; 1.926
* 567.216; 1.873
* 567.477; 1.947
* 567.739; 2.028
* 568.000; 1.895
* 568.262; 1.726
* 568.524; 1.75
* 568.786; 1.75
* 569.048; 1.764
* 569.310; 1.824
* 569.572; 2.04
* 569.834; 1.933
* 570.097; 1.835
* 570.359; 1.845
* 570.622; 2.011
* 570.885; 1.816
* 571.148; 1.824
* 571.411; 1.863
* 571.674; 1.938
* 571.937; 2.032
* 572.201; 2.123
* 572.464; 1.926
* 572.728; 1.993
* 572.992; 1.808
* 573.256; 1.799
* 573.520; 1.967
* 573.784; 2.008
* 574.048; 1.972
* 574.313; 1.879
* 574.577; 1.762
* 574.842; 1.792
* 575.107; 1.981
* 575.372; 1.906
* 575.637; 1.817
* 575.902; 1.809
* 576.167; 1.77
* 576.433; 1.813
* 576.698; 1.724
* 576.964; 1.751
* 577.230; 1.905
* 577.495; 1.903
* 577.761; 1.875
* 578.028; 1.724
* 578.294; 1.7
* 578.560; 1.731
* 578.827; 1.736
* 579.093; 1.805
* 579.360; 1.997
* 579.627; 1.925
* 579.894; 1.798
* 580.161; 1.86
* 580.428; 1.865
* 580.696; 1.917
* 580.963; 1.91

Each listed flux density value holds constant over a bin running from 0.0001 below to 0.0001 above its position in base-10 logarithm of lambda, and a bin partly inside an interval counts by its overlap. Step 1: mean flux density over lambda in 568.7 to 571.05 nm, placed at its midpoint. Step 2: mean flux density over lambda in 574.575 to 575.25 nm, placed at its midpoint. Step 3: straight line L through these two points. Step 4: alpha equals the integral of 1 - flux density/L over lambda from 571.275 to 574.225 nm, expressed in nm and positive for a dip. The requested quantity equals -0.13 nm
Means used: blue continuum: 1.87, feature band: 1.95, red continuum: 1.86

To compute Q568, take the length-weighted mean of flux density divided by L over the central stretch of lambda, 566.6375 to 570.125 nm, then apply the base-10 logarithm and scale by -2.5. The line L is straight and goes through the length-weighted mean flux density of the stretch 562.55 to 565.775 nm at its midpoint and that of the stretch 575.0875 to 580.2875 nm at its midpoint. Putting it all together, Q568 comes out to -0.05 mag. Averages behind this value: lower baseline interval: 1.8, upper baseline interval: 1.82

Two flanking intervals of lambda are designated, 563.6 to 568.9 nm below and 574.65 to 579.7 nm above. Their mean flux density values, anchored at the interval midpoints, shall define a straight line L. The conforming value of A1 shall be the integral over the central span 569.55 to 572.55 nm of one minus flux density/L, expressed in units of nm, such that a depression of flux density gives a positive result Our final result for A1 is -0.15 nm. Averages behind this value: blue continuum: 1.85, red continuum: 1.82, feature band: 1.93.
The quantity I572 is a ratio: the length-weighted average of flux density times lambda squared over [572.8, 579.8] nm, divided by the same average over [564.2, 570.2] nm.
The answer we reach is 1.0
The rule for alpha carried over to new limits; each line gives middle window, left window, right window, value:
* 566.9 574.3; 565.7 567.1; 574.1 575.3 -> -0.018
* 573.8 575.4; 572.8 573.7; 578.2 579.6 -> -0.027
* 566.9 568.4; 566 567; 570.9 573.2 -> 0.058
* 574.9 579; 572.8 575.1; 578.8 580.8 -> 0.145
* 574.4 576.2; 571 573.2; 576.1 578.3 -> 0.012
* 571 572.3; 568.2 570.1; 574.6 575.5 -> -0.070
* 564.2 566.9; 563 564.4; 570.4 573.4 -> -0.098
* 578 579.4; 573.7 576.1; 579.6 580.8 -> 0.073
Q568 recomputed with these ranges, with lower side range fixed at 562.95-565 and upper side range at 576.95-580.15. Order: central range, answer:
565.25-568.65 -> -0.041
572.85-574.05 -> -0.053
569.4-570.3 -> -0.068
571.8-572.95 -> -0.108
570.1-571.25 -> -0.037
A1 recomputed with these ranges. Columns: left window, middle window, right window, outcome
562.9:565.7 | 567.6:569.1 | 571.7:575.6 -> 0.02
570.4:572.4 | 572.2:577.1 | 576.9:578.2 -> 0.04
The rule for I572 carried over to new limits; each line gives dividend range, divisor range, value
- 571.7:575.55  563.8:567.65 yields 1.06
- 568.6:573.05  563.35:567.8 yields 1.05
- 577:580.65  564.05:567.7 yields 1.02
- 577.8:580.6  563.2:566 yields 1.08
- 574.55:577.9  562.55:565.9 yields 1.06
